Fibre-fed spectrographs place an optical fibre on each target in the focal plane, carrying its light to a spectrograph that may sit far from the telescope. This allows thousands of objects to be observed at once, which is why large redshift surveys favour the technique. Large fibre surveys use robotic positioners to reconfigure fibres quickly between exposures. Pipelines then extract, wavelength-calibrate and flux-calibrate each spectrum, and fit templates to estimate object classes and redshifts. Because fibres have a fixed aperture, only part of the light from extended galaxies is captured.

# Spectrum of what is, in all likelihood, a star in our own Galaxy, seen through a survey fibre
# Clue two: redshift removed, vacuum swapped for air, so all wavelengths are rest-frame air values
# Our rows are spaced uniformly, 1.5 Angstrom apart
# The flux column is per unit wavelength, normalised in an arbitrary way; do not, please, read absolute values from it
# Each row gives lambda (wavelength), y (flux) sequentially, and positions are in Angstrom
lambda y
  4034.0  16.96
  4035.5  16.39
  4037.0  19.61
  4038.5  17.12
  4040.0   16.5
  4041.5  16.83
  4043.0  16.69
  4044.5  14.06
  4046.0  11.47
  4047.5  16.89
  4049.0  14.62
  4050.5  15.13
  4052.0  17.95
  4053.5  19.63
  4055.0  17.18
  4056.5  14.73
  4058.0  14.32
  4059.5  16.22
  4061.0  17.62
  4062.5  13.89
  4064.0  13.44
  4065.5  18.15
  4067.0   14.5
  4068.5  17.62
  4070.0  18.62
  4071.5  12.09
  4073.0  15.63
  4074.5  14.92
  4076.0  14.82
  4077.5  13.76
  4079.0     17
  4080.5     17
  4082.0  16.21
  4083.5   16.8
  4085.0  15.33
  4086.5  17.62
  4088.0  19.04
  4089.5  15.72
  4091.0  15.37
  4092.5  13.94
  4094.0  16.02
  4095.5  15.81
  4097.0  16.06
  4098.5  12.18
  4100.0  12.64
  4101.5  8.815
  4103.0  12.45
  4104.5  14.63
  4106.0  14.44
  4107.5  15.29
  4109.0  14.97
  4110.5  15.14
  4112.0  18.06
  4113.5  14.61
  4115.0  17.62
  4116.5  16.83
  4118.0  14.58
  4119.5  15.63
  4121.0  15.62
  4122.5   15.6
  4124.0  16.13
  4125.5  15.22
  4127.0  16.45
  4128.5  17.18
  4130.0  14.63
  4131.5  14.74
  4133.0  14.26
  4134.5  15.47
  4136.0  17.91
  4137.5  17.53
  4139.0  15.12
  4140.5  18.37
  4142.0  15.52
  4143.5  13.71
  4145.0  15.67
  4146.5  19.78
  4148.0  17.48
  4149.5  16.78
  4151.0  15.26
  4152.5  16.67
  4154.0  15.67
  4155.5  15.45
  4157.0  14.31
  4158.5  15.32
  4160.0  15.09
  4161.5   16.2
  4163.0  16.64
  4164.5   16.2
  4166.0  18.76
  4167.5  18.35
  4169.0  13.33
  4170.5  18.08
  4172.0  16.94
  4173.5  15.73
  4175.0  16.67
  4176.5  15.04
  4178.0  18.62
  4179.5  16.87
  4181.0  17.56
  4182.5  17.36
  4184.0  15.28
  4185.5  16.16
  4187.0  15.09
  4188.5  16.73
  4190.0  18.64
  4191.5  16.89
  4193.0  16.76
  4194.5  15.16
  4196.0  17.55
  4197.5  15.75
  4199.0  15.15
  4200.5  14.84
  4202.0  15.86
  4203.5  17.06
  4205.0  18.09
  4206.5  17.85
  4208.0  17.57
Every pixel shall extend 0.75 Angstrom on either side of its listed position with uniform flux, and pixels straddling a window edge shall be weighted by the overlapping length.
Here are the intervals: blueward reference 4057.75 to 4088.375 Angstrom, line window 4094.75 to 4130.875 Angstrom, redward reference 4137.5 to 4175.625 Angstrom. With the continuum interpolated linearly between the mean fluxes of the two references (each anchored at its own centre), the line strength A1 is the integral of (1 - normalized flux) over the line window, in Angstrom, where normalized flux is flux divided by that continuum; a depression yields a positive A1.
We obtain 2.4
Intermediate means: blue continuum 15.9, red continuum 16.3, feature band 15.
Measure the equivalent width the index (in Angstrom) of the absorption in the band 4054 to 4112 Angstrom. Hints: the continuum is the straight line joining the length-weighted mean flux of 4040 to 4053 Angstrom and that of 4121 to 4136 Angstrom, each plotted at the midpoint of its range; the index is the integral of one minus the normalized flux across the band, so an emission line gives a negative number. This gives 1.1 Angstrom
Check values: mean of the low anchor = 15.6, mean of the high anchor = 15.6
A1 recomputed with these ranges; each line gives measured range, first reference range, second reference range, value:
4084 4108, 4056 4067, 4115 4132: 1.4 Angstrom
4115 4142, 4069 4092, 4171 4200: 0.4 Angstrom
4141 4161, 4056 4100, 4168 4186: 0.4 Angstrom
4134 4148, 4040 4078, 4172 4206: -0.4 Angstrom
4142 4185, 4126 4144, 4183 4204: -0.8 Angstrom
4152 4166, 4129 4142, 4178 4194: 0.4 Angstrom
